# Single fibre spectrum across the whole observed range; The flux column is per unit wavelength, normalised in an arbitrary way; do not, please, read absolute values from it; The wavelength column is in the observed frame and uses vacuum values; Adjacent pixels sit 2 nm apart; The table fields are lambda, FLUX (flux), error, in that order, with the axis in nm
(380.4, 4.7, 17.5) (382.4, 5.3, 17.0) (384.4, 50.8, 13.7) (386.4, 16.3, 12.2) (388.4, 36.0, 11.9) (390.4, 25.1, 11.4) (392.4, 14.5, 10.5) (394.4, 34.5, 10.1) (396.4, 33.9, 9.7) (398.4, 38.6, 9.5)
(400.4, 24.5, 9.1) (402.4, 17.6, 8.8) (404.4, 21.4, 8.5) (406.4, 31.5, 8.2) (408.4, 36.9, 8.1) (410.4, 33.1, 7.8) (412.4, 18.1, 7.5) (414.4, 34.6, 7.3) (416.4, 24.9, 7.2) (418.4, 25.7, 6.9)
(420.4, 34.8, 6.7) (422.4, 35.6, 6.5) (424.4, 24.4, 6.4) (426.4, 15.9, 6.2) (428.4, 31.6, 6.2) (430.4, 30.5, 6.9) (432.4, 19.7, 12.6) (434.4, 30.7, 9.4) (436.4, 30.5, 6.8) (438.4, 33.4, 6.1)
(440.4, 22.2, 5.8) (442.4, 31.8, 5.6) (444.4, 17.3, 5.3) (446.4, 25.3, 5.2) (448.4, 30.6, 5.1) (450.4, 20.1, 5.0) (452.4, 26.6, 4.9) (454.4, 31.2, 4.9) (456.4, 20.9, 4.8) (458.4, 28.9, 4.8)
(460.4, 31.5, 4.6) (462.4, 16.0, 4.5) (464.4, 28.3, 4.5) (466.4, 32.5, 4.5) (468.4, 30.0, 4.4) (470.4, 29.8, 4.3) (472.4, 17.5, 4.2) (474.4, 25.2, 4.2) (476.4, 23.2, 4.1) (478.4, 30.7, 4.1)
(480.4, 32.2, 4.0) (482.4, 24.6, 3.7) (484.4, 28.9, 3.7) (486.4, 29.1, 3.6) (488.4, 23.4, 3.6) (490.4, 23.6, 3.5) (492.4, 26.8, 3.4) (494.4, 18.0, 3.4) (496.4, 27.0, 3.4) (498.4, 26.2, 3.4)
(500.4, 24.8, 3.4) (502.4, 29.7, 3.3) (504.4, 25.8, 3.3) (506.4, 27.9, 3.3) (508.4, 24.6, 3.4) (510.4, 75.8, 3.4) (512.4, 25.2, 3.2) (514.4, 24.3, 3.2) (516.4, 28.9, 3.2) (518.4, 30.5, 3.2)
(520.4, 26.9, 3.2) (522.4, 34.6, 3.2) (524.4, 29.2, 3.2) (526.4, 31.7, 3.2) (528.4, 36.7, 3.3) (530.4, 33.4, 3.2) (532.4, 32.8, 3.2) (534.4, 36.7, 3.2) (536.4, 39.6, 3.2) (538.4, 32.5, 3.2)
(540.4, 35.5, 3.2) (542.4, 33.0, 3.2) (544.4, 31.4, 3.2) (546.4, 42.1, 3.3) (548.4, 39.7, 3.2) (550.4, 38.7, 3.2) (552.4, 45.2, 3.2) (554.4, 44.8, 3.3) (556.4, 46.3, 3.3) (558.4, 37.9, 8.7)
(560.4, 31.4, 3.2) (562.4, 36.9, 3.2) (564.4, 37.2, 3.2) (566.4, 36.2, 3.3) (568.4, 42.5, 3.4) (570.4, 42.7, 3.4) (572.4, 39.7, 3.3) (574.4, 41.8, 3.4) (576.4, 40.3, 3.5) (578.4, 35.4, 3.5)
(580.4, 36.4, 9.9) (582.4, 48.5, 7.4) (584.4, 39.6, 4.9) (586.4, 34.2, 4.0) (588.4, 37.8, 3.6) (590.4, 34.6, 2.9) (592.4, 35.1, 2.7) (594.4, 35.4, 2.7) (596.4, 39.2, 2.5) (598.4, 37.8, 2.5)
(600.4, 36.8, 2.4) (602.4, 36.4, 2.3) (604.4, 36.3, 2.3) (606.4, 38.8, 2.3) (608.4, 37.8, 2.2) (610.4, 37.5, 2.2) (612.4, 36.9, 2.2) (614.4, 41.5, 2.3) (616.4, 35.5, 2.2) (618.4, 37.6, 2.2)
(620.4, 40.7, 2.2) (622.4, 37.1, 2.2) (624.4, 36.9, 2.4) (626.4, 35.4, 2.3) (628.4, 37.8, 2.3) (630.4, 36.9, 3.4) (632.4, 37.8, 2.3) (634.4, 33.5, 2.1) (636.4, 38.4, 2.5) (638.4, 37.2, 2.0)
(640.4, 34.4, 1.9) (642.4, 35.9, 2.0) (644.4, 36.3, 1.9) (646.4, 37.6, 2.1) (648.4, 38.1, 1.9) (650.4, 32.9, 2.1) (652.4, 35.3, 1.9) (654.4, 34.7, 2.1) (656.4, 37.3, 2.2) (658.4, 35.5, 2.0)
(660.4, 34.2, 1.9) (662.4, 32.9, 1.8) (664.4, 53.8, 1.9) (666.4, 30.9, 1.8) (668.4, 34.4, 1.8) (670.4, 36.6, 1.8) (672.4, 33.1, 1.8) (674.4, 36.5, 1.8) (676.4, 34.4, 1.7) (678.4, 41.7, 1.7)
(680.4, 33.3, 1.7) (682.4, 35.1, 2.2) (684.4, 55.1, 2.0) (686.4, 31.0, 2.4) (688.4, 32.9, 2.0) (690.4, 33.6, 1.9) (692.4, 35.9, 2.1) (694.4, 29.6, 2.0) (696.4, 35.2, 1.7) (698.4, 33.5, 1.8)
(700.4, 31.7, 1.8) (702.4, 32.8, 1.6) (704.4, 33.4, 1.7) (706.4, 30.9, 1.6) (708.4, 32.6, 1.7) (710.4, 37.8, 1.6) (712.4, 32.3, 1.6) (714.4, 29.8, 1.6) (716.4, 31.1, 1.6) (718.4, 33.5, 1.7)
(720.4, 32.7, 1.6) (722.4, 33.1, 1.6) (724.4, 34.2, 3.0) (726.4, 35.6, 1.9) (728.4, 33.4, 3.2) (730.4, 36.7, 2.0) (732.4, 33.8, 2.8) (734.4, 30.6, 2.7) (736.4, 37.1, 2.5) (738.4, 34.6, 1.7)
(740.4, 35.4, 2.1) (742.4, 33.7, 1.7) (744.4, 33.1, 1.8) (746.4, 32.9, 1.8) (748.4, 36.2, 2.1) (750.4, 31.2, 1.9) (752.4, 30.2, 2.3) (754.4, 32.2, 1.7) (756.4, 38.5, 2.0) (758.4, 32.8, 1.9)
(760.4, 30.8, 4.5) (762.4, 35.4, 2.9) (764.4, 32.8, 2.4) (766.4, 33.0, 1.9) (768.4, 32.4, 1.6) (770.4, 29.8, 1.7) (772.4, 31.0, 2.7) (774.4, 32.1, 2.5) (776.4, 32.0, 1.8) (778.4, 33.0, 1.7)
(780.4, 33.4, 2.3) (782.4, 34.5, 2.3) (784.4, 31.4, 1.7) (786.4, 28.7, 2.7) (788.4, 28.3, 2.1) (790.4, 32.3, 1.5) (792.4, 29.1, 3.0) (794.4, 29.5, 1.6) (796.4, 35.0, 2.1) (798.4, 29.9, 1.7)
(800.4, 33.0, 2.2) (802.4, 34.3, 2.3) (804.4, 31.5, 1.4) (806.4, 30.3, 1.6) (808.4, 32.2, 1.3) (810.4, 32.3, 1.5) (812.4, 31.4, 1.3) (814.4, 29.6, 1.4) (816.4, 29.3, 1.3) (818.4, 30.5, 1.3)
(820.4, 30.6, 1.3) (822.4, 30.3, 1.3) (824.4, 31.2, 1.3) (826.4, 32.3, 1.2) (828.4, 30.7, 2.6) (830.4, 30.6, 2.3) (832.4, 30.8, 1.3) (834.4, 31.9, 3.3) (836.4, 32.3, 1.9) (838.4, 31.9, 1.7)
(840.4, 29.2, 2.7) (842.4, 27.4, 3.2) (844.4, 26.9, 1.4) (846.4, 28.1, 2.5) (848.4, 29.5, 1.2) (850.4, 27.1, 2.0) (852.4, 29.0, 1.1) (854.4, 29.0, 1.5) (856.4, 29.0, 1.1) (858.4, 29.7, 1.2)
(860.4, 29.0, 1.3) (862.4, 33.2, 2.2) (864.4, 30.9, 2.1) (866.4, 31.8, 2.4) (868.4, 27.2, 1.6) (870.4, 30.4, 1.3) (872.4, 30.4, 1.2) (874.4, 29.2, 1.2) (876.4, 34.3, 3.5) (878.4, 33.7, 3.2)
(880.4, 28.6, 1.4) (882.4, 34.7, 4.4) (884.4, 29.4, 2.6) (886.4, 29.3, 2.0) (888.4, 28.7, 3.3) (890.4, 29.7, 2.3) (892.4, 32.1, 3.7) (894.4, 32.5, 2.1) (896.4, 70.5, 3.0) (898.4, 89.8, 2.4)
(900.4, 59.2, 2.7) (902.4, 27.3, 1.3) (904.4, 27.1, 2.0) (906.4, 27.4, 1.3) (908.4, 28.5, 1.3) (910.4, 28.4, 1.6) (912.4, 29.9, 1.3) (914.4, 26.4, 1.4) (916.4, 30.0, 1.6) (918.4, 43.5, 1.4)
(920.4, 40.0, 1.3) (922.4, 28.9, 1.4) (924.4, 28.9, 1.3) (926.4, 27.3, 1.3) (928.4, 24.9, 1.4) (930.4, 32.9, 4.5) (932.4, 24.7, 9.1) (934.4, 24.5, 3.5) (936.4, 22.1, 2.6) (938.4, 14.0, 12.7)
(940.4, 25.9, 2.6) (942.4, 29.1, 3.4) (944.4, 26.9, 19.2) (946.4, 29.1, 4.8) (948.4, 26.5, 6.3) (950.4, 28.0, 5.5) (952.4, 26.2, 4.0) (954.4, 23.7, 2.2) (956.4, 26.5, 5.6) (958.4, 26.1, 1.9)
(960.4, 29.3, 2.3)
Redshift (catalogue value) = 0.367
